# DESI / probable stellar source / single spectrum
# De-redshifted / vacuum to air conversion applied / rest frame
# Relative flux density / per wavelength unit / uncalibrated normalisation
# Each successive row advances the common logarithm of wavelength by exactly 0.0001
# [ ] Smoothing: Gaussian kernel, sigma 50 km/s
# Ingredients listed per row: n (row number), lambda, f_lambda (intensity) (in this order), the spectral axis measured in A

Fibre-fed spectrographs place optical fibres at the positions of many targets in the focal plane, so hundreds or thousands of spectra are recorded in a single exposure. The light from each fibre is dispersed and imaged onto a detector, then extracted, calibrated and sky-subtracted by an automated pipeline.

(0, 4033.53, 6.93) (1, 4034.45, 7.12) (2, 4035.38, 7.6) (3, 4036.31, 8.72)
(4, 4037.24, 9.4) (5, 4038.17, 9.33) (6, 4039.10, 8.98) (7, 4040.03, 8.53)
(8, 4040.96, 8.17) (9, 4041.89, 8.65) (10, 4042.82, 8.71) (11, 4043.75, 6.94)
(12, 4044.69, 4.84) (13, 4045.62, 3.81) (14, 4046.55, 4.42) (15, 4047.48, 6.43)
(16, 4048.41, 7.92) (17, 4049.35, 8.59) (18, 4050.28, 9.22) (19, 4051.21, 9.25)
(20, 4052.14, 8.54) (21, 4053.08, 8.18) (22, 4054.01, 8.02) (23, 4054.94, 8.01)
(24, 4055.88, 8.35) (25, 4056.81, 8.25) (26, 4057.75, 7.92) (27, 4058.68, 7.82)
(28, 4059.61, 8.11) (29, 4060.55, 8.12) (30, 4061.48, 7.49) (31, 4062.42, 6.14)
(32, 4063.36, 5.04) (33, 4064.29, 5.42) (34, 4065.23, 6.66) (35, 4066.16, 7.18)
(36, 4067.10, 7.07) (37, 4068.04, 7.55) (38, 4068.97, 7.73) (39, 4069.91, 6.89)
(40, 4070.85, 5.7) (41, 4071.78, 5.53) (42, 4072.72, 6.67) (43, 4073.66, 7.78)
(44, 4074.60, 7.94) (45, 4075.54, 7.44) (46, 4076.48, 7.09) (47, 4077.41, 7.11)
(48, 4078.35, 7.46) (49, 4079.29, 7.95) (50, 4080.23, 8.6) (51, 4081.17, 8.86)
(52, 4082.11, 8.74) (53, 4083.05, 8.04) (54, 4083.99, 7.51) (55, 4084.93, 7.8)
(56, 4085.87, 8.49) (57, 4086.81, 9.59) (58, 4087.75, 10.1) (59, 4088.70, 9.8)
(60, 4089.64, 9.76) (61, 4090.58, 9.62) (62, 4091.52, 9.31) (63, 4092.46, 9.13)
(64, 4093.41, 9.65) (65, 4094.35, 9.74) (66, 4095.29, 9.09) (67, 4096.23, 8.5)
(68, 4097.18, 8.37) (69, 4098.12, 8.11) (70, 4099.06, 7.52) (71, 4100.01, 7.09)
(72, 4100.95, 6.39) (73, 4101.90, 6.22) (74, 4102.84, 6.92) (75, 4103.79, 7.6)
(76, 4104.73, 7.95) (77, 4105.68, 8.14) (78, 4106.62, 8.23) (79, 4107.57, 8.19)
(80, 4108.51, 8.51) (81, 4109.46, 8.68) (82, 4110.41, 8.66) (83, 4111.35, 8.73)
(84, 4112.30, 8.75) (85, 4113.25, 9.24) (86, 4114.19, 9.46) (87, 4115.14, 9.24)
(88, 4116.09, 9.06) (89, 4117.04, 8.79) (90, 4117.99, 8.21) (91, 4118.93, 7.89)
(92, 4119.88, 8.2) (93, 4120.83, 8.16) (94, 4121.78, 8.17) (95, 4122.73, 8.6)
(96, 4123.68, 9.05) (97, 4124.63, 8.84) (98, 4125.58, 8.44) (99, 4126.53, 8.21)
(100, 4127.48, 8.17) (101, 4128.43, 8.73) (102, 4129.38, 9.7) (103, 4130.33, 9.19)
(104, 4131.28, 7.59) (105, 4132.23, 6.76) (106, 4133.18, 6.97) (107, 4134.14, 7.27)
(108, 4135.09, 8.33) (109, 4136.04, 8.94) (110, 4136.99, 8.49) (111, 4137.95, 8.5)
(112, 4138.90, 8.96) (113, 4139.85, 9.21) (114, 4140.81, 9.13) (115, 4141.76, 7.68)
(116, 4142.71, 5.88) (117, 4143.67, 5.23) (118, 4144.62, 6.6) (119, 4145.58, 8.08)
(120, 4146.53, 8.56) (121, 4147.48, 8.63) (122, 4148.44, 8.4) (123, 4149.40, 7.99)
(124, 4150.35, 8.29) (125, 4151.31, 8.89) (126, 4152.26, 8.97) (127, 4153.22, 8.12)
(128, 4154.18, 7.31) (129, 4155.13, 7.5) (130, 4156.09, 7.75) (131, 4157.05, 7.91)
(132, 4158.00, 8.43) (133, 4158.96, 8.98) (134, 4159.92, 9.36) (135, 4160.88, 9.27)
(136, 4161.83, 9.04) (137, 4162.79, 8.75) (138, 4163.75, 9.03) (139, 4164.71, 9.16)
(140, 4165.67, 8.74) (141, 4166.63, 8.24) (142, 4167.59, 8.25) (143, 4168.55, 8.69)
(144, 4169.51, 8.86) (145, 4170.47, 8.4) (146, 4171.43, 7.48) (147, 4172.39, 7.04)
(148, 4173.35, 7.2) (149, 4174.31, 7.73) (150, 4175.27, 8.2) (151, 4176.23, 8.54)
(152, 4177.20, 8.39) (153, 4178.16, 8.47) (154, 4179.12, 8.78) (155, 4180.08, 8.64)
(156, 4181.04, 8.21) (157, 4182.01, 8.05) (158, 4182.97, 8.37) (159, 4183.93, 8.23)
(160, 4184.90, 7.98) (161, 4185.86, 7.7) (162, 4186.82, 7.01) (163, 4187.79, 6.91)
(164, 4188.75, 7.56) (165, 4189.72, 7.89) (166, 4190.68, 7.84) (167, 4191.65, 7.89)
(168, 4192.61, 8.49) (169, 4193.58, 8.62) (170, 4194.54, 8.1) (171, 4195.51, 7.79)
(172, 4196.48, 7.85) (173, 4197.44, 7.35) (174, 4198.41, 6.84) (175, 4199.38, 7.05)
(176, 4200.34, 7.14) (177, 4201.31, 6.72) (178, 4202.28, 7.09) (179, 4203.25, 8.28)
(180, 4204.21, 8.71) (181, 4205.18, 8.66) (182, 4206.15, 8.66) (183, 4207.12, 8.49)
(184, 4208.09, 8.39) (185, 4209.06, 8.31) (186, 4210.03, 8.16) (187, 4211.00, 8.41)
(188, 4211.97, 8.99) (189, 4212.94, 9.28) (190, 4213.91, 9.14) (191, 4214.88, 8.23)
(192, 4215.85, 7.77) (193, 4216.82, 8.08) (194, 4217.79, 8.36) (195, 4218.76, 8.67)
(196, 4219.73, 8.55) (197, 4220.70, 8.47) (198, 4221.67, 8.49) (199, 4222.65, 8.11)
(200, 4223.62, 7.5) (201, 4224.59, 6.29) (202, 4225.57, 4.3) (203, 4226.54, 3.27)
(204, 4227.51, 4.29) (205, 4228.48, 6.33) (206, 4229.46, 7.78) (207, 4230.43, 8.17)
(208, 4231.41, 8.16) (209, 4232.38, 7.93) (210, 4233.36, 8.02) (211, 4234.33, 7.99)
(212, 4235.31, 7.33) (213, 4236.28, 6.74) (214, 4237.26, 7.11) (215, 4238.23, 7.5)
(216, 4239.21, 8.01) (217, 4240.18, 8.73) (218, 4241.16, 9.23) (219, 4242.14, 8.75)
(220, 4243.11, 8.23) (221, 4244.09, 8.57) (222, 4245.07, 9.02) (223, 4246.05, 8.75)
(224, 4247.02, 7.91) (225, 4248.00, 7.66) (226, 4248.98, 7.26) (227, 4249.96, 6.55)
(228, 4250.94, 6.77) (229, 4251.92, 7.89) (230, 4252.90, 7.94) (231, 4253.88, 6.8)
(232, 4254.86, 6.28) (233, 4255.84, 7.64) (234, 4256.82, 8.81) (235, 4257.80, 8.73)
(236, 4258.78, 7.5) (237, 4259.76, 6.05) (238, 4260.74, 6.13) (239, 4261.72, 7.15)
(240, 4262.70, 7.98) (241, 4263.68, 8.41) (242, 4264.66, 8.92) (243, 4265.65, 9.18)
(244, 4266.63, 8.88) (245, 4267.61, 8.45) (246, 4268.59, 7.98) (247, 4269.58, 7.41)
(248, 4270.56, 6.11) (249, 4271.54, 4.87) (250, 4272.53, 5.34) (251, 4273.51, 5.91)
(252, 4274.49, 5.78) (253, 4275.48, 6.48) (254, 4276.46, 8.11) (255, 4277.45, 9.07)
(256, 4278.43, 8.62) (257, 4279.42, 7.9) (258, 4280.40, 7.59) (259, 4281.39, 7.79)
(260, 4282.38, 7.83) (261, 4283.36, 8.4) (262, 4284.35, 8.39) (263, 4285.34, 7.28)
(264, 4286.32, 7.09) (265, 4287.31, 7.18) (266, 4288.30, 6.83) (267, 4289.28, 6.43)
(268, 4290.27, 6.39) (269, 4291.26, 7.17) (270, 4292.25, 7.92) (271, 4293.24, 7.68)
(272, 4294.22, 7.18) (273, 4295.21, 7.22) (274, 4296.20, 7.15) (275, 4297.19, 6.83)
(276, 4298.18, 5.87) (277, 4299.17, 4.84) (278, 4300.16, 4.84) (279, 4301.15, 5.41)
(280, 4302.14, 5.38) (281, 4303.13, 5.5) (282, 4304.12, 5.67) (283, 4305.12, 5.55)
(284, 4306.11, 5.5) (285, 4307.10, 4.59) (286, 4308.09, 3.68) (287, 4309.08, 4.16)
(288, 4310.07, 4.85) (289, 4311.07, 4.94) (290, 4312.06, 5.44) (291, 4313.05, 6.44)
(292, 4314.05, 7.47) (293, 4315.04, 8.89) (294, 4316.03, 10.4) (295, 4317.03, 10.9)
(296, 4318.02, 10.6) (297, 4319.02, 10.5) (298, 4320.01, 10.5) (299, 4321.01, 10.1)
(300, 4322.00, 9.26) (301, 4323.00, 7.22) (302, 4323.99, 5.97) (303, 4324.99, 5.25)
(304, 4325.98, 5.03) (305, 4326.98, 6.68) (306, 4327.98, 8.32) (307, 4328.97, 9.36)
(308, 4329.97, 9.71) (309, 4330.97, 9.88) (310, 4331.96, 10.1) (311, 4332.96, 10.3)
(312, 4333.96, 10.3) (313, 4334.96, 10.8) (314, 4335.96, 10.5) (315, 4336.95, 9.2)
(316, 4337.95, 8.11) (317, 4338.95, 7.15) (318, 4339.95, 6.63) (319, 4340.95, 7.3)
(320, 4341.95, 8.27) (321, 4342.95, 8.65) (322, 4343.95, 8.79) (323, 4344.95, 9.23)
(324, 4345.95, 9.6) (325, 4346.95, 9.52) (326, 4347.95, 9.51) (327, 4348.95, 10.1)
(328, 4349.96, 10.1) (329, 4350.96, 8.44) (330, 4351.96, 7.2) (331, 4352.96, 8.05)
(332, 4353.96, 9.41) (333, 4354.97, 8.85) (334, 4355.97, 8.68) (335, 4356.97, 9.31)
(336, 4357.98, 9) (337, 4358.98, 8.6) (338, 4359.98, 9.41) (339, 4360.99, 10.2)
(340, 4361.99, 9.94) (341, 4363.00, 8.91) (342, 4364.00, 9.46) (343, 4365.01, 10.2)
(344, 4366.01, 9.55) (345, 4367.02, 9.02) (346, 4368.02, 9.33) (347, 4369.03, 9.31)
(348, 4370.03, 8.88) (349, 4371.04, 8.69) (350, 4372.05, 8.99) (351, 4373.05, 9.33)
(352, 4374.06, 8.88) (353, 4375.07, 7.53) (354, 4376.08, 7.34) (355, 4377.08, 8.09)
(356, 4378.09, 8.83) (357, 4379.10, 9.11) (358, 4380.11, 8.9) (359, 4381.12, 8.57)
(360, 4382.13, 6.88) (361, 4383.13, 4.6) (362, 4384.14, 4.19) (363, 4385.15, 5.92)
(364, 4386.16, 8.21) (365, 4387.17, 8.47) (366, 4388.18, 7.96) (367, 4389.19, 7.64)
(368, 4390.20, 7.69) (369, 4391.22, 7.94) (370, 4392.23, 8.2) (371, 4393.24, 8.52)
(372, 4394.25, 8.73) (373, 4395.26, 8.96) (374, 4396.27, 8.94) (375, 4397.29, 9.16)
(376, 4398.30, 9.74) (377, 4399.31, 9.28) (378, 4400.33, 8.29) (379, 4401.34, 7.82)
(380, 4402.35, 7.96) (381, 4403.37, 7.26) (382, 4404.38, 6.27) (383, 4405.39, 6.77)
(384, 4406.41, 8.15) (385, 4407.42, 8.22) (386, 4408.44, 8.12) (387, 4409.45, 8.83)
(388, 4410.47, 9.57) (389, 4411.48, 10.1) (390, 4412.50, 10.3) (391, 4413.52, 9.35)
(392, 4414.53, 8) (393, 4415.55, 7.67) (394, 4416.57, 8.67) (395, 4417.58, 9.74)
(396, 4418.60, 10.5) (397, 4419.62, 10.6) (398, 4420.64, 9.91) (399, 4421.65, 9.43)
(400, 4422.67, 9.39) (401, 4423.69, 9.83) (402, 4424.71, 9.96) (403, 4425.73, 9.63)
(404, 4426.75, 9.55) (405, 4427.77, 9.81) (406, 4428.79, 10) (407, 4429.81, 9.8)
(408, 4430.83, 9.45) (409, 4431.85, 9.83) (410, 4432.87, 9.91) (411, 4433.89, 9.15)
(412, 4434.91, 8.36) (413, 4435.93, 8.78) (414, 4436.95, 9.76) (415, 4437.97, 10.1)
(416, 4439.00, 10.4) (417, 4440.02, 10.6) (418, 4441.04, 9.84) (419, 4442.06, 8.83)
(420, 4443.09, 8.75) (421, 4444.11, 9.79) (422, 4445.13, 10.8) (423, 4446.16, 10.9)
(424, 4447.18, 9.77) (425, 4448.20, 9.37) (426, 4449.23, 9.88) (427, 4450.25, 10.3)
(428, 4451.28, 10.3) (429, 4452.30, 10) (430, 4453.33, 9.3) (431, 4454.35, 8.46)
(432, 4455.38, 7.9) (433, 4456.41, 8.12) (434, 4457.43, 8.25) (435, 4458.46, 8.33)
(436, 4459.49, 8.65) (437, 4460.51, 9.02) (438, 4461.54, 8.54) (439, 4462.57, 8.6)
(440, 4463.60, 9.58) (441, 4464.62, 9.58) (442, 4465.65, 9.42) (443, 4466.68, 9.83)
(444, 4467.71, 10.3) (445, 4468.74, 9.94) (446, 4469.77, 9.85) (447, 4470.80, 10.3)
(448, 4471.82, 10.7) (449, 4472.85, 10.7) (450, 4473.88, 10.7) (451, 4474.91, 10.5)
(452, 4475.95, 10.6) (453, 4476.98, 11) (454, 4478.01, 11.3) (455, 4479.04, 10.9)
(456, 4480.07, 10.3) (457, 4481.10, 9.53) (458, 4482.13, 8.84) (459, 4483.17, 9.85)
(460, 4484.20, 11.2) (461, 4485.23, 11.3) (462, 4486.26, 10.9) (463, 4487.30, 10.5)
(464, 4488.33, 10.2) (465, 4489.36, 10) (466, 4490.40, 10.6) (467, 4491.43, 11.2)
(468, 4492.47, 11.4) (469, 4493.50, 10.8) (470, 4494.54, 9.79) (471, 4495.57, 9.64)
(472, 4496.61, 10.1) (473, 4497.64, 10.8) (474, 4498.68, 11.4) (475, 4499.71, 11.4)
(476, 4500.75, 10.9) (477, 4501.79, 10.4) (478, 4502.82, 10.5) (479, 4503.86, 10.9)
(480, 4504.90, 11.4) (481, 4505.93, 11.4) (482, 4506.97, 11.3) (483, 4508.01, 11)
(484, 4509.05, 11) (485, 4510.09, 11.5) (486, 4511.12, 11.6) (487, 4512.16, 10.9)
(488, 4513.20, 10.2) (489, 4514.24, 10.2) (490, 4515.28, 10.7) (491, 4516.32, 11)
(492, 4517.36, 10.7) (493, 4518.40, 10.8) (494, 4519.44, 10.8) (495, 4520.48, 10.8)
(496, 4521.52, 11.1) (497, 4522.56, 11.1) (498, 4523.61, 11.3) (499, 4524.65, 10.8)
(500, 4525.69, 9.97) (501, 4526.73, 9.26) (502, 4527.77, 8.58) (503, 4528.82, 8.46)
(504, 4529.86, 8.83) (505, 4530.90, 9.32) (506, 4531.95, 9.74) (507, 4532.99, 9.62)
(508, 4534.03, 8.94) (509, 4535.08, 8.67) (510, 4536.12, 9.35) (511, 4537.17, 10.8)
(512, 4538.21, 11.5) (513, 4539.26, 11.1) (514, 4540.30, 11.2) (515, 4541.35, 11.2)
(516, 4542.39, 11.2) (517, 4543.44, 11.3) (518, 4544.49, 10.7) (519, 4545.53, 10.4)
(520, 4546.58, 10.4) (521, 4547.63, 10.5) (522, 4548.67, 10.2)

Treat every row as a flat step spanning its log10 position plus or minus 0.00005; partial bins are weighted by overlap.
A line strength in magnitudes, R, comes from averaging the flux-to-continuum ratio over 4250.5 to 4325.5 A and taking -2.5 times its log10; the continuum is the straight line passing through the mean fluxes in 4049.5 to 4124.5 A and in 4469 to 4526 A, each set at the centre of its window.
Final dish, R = 0.29 mag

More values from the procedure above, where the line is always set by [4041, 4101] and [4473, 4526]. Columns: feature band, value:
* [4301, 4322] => 0.32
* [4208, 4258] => 0.15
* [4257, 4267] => 0.15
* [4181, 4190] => 0.11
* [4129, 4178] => 0.02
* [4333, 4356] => 0.09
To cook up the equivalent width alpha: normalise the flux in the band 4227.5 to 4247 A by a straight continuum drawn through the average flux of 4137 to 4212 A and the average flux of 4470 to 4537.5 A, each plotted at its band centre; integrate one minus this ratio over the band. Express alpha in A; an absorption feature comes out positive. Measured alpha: 1.46 A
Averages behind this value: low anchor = 8.11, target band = 7.92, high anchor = 10.5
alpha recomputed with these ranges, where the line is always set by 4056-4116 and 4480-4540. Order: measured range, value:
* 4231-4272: 5.5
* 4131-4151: 1.0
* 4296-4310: 6.0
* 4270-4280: 2.5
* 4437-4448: 0.1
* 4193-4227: 3.4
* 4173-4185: 0.4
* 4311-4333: 2.2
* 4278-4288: 1.5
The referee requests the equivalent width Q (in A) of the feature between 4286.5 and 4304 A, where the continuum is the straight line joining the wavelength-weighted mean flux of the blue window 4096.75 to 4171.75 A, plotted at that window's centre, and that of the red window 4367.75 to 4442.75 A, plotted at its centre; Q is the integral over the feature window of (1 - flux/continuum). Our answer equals 4.3 A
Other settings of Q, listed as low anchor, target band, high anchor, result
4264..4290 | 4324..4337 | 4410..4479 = -0.9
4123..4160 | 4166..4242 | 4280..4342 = 0.5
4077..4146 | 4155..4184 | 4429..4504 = 0.7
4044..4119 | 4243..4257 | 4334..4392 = 1.0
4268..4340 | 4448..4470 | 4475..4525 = 1.7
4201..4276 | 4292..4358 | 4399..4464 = 4.1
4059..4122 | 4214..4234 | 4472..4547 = 3.3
